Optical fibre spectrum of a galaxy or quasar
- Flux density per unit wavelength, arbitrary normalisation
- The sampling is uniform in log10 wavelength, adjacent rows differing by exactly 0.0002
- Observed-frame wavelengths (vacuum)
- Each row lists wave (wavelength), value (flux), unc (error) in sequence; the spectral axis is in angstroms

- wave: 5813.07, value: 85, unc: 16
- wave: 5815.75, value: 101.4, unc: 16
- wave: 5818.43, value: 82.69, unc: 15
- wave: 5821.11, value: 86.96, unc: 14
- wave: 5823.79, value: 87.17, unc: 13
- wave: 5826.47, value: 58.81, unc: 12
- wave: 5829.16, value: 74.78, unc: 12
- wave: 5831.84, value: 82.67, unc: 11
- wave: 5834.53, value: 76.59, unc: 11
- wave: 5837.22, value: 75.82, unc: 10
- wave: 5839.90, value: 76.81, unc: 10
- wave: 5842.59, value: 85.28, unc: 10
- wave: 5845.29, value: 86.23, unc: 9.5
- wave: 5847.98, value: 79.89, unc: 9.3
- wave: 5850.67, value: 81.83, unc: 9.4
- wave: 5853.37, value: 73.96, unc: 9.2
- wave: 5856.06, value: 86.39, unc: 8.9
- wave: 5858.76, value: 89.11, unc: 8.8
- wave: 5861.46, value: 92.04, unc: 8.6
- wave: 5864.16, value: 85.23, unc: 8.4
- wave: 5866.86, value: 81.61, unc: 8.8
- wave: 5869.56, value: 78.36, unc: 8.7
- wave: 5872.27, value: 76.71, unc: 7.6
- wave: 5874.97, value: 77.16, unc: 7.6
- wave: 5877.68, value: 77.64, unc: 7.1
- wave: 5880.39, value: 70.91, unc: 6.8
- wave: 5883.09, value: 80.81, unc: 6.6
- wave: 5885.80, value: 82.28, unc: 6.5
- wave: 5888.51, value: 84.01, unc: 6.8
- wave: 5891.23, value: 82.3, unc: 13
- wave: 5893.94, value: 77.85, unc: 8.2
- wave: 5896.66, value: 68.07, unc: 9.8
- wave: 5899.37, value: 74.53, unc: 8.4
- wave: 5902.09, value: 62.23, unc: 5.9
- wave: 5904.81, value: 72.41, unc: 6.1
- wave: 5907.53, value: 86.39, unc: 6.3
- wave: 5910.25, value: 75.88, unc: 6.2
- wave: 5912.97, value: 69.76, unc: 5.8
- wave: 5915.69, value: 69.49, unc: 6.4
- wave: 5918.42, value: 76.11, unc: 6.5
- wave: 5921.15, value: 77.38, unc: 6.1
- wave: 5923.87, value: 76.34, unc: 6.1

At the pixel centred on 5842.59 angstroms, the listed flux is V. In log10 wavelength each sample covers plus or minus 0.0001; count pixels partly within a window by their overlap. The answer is 85.28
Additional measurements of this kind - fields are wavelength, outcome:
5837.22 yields 75.82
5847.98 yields 79.89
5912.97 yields 69.76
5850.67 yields 81.83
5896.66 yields 68.07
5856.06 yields 86.39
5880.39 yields 70.91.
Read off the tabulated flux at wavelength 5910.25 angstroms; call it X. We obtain 75.88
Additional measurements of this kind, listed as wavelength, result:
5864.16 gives 85.23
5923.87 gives 76.34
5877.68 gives 77.64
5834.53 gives 76.59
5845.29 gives 86.23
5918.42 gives 76.11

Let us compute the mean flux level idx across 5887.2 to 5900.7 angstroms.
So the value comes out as 77.3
